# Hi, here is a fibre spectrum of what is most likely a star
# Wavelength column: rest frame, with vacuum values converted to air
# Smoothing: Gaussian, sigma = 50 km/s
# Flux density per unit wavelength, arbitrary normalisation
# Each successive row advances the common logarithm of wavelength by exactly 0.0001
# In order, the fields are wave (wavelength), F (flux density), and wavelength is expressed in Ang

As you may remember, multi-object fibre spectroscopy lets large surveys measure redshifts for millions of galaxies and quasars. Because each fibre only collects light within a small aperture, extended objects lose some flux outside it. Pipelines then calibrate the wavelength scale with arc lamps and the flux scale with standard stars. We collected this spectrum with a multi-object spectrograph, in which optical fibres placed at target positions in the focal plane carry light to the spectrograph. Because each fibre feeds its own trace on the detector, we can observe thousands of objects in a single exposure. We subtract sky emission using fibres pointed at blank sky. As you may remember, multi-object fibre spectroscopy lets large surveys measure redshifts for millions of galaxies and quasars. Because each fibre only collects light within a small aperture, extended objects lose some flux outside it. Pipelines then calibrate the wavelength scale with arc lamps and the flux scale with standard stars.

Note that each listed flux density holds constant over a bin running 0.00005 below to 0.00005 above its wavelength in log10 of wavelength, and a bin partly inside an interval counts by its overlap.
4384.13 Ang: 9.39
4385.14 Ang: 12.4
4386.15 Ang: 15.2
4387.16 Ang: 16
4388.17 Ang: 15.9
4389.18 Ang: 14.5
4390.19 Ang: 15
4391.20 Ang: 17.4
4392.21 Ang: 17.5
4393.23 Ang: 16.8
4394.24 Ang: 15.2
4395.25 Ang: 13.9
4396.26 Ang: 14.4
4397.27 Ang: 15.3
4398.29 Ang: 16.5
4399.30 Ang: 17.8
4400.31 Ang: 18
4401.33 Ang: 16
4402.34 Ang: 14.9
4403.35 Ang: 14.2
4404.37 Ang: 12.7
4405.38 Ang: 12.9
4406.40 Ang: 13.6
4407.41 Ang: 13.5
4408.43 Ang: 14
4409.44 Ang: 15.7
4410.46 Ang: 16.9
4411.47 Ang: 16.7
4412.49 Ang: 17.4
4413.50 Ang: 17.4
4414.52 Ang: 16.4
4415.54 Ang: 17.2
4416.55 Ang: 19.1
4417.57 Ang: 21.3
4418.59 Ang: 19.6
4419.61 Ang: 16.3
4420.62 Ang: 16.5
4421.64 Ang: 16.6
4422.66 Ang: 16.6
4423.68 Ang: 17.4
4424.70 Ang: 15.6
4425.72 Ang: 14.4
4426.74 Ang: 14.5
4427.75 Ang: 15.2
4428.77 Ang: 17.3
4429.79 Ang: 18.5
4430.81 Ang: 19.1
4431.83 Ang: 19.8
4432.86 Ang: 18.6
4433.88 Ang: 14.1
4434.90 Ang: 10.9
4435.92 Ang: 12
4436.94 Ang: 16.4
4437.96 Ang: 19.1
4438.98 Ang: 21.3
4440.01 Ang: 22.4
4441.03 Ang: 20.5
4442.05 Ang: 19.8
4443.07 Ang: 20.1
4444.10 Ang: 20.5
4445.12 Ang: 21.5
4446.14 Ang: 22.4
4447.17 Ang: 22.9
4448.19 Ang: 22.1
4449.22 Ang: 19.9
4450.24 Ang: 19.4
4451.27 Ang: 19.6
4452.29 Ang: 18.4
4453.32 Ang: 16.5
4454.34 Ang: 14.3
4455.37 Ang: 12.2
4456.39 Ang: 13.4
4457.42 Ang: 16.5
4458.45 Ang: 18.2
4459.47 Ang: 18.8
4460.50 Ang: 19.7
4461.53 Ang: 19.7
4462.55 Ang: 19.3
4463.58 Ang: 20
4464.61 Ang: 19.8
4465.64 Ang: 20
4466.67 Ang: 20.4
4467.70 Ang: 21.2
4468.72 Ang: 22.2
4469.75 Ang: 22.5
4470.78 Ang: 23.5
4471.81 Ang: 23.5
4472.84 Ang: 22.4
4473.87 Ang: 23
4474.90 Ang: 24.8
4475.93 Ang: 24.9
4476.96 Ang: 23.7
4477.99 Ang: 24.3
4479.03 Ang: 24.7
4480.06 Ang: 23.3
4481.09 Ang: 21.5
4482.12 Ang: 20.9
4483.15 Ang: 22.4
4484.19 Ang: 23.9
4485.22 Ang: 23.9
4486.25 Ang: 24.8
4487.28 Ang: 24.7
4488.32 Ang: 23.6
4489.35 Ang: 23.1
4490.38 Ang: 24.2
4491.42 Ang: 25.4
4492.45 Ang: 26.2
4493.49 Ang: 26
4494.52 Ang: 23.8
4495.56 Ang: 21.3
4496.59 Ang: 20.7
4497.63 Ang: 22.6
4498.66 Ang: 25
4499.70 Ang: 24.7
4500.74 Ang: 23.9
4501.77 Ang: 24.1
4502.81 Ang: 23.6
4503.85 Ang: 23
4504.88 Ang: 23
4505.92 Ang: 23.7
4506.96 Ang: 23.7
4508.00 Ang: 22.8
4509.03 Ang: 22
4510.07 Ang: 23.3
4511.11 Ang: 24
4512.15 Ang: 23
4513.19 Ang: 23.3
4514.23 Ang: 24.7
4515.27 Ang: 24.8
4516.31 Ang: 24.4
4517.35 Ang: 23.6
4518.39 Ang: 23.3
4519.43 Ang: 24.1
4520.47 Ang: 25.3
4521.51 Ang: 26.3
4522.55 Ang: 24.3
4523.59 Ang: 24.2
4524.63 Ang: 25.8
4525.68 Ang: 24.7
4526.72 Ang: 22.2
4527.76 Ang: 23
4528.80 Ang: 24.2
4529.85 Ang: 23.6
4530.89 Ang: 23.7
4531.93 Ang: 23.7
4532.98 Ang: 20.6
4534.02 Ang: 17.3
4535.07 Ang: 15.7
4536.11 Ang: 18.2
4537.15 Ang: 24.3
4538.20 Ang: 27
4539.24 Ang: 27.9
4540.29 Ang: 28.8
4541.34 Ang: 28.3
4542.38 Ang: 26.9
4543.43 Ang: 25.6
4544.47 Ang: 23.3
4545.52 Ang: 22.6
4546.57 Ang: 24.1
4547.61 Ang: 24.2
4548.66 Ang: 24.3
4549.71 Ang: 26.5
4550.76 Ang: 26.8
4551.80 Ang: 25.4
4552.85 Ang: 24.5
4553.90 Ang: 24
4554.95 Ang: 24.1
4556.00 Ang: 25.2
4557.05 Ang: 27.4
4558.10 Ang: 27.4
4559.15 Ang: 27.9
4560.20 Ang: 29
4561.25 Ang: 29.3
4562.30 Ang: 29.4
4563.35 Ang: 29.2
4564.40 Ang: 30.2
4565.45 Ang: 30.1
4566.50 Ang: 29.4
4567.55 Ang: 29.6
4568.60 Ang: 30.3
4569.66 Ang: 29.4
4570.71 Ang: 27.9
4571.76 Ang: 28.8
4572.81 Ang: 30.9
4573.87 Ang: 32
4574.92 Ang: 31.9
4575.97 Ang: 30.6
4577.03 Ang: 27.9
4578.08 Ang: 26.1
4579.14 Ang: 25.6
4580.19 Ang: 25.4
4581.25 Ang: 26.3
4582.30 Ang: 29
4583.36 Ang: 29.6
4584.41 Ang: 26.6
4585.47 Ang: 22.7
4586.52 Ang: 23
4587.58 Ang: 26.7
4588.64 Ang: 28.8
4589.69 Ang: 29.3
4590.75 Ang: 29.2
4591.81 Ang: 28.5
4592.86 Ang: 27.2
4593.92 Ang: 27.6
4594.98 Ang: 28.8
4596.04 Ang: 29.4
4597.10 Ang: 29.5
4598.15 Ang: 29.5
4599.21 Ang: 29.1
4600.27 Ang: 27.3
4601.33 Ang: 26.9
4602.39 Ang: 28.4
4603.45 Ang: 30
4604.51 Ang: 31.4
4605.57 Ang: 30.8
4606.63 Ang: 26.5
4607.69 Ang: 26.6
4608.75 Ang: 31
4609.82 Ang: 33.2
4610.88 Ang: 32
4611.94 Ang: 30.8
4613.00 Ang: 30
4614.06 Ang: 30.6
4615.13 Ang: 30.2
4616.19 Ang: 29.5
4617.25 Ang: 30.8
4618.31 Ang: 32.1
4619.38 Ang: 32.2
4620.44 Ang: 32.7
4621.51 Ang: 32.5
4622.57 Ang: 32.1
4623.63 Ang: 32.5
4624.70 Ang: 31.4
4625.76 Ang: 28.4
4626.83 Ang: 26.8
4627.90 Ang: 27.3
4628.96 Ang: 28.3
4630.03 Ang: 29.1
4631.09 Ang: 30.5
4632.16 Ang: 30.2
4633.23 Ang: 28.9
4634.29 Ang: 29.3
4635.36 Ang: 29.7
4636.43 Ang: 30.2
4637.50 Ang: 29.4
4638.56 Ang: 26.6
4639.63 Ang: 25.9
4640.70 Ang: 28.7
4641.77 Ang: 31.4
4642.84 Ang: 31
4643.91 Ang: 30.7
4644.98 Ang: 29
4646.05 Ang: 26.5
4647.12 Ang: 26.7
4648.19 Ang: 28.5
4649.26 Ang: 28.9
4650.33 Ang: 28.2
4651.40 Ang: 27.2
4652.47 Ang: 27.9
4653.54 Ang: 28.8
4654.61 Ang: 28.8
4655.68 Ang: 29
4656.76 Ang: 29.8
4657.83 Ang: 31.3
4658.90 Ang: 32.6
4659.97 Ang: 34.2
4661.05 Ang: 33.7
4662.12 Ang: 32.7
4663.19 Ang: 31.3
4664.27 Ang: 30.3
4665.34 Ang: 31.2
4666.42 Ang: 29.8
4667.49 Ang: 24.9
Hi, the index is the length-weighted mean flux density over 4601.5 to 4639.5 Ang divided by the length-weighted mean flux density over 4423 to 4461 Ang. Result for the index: 1.67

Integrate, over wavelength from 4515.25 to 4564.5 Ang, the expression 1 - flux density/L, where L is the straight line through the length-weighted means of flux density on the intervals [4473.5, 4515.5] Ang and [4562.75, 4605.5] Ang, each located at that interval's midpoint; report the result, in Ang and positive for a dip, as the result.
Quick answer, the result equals 2.4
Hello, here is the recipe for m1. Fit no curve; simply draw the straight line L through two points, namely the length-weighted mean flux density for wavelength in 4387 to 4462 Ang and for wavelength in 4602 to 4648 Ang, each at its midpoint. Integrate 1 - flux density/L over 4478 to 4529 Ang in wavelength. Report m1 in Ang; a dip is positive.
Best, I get -3.98 Ang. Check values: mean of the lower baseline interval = 17.1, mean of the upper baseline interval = 29.8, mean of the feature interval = 23.8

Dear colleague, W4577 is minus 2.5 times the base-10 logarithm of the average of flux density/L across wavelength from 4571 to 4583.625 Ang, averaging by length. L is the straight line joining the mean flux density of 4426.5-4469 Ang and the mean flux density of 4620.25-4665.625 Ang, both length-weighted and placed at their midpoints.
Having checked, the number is -0.11 mag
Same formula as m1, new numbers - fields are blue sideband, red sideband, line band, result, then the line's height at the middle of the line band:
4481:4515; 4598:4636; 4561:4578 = -1.4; 27.4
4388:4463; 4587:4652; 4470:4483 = -1.9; 20.3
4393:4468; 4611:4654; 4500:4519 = -1.2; 22.2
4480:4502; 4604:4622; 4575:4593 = 1.1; 29.1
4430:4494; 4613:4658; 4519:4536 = 0.8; 24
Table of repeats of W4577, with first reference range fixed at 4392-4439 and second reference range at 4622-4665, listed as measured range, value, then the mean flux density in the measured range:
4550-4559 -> -0.06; 25.7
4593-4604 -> -0.06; 28.6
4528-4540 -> 0.03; 22.5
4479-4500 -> -0.15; 23.6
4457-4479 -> -0.11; 21.4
